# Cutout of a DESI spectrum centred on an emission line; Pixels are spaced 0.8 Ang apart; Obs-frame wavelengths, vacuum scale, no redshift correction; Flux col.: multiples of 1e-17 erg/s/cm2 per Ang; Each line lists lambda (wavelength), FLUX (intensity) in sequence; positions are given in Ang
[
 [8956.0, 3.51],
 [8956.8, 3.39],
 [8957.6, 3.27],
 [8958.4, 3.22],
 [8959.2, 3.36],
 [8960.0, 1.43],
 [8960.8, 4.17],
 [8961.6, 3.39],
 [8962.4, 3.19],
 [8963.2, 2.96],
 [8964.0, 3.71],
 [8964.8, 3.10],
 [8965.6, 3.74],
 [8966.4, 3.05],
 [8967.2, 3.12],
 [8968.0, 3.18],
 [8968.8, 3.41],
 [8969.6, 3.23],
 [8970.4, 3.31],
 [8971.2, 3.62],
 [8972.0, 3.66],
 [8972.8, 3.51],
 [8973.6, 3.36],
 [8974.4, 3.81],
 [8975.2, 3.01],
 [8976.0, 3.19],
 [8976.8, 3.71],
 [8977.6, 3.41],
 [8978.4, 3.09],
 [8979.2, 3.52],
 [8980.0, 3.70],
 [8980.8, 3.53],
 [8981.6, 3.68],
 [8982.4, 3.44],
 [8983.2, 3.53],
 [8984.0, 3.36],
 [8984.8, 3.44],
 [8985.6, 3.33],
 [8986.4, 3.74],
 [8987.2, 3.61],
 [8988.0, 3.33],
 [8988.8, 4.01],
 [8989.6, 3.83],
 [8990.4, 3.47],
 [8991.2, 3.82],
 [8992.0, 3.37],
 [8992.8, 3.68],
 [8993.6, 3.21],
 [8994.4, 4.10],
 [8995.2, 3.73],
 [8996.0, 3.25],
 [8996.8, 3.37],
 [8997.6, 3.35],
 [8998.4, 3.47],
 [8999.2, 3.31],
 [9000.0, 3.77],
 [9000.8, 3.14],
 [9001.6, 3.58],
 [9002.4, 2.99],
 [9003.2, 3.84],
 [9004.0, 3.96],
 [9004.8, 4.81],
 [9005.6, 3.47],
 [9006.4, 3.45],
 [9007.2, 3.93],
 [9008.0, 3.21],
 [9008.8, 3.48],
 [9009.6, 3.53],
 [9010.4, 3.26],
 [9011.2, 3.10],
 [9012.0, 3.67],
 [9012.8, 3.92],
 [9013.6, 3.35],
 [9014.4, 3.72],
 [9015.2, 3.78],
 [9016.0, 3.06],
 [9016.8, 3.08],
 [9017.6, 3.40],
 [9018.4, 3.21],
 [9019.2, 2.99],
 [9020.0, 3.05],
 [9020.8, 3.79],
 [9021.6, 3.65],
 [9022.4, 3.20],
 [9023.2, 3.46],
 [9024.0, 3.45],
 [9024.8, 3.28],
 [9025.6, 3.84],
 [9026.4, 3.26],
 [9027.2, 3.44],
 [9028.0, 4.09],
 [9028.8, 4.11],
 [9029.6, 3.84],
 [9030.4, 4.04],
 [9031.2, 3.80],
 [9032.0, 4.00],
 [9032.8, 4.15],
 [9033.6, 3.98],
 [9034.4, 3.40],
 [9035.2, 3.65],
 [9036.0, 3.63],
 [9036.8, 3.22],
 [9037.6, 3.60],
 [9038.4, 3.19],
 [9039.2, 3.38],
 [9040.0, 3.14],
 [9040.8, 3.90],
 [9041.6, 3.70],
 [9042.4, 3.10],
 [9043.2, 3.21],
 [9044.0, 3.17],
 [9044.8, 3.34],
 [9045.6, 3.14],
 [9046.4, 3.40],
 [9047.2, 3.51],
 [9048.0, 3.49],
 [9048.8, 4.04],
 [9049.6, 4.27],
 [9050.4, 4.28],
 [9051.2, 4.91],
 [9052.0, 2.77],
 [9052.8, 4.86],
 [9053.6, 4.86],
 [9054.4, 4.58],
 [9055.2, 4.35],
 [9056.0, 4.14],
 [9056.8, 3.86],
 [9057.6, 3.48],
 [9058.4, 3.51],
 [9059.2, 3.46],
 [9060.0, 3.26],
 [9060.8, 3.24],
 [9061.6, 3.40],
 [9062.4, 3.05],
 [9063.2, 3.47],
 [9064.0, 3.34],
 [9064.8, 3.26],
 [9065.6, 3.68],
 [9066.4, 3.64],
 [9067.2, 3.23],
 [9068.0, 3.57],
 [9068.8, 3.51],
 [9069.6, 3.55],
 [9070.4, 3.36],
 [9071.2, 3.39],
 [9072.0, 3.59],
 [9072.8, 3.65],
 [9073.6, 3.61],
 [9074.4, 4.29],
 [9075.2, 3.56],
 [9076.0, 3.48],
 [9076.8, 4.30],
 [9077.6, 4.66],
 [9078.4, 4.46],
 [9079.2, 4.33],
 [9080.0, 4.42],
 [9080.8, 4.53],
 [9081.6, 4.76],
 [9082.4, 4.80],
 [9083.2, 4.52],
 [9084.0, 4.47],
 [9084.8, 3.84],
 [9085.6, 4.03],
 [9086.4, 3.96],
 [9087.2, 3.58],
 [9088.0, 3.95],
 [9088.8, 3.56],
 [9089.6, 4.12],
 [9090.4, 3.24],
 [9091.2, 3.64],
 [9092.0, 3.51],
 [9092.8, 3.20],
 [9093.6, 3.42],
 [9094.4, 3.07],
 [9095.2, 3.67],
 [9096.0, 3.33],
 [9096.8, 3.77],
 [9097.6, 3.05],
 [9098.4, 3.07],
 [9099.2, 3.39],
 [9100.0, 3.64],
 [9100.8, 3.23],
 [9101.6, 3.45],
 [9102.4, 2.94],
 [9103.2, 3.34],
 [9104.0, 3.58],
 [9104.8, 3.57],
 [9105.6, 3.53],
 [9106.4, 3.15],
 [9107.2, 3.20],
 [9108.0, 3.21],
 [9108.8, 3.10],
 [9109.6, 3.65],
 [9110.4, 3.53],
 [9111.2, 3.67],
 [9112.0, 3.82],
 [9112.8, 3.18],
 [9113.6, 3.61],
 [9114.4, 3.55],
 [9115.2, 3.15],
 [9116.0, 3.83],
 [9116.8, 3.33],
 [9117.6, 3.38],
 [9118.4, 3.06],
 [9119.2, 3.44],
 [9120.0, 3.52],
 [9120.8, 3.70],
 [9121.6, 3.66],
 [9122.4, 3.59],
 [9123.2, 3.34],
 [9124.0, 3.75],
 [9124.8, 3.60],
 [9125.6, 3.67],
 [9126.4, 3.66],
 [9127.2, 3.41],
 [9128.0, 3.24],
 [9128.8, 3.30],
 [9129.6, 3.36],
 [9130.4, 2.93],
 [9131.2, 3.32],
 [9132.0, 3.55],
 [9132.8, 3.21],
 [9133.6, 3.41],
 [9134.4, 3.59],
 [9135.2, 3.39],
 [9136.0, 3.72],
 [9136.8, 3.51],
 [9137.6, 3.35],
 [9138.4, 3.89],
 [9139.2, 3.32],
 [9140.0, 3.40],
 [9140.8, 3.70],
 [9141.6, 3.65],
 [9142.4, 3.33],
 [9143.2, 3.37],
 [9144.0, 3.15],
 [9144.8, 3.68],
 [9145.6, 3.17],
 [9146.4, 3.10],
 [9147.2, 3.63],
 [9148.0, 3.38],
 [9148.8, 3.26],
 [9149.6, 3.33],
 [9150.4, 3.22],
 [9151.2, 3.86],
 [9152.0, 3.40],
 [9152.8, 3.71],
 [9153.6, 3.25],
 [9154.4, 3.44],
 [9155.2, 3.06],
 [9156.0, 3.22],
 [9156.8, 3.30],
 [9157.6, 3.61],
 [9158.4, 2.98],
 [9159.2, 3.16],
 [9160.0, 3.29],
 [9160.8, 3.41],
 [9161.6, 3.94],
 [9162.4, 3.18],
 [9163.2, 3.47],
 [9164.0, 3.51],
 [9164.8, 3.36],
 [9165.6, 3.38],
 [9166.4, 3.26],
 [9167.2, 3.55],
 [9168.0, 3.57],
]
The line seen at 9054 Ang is H-alpha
